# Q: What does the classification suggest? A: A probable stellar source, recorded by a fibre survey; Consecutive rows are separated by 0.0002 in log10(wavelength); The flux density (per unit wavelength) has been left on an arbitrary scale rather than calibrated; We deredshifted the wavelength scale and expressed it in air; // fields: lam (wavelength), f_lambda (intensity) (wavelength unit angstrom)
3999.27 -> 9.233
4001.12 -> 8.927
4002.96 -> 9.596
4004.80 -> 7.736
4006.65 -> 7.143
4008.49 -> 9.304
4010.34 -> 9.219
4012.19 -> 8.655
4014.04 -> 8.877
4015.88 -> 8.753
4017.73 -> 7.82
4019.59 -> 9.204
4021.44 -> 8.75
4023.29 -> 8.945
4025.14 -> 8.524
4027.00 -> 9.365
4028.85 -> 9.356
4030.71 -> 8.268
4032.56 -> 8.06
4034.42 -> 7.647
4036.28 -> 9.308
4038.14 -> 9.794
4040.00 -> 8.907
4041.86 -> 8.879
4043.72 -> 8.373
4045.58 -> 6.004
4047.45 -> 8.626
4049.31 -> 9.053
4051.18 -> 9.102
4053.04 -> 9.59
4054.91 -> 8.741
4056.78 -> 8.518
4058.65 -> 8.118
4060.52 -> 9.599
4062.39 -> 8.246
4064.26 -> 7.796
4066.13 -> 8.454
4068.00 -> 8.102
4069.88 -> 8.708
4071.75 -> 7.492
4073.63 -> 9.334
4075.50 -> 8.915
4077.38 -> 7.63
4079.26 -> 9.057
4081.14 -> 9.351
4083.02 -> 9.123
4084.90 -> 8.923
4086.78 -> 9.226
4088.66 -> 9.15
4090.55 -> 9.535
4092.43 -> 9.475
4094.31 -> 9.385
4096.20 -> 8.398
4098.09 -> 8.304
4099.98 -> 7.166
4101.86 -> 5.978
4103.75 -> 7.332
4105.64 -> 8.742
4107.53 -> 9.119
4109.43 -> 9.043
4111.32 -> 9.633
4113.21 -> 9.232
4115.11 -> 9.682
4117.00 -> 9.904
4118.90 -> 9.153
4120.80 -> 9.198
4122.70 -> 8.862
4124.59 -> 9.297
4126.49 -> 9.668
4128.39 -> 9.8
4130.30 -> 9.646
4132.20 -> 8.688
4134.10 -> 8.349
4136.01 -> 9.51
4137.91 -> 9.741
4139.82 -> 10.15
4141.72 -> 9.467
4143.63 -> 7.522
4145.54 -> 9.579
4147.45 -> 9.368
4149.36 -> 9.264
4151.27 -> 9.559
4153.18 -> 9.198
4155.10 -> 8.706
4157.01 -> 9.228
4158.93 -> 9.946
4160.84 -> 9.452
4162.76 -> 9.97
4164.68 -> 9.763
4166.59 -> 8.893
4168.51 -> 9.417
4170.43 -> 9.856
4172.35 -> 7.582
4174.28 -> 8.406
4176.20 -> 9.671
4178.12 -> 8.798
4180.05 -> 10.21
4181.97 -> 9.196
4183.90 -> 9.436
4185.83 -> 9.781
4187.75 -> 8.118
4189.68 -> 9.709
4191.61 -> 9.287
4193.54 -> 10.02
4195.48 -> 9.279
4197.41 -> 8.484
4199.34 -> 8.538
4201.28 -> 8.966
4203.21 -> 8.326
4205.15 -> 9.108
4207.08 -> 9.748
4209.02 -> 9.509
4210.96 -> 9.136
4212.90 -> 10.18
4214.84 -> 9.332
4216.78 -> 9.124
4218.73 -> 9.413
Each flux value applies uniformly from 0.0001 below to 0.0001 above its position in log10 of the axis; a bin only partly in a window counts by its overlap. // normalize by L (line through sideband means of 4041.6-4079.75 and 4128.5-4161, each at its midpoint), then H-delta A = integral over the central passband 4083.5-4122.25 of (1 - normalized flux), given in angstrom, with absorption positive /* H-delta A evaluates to 0.2 angstrom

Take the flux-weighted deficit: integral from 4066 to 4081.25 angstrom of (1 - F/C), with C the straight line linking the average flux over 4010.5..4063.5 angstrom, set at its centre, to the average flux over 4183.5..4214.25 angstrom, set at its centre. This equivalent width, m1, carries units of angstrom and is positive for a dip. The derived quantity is 0.5 angstrom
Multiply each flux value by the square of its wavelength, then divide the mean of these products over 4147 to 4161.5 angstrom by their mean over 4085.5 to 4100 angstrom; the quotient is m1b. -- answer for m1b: 1.08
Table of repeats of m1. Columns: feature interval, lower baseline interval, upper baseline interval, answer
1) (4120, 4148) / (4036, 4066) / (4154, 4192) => -0.57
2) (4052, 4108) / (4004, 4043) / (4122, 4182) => 2.31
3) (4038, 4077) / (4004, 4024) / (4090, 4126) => 0.63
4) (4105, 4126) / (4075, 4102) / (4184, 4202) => -1.07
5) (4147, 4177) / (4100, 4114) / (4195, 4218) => -1.62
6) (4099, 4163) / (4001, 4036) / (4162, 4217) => -0.34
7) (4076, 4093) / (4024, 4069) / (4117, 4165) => -0.28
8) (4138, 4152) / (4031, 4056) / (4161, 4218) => -0.39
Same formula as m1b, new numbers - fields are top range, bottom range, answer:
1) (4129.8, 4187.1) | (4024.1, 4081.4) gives 1.13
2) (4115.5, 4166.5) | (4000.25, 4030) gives 1.13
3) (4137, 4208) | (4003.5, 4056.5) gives 1.14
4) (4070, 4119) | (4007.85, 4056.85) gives 1.04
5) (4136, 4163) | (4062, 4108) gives 1.13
